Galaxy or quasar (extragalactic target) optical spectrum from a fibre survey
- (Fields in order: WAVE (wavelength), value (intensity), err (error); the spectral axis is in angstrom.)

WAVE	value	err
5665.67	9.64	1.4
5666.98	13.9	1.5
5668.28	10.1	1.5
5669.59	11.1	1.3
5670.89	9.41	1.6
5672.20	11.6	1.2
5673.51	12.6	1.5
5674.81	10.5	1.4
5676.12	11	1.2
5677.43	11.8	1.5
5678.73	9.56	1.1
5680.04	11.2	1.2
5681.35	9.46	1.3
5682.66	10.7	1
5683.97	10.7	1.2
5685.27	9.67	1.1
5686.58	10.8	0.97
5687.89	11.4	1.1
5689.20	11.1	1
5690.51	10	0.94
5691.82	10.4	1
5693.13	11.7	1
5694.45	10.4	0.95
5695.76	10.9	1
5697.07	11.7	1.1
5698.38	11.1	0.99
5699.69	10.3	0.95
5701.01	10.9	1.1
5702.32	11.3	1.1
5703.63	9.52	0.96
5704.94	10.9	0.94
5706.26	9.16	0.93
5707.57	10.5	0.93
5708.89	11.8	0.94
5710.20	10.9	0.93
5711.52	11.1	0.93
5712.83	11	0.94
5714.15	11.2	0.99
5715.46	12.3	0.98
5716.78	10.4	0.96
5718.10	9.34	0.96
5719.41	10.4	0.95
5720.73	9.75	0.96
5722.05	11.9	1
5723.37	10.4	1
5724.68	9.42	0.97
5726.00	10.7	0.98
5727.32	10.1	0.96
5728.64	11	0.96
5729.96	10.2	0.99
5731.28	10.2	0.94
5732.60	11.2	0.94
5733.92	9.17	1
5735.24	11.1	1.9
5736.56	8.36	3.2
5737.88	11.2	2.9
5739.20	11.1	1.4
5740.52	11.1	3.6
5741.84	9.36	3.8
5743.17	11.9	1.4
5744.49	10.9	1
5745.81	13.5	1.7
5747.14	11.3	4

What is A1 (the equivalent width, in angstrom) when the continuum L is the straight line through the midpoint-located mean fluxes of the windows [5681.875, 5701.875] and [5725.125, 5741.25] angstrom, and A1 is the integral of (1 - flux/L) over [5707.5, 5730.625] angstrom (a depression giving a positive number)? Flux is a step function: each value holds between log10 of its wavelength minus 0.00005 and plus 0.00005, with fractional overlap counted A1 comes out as -0.3 angstrom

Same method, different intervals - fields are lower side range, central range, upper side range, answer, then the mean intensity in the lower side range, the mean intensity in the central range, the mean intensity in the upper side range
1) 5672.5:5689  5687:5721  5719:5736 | -0.5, 10.8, 10.8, 10.4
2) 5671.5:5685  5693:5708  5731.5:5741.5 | 0.1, 10.9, 10.7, 10.4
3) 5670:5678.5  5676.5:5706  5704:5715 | 0.7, 11.1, 10.7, 10.8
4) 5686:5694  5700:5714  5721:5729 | 0.0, 10.9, 10.7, 10.5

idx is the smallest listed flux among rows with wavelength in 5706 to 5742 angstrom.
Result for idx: 8.36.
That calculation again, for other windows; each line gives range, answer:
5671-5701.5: 9.46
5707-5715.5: 10.5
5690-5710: 9.16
